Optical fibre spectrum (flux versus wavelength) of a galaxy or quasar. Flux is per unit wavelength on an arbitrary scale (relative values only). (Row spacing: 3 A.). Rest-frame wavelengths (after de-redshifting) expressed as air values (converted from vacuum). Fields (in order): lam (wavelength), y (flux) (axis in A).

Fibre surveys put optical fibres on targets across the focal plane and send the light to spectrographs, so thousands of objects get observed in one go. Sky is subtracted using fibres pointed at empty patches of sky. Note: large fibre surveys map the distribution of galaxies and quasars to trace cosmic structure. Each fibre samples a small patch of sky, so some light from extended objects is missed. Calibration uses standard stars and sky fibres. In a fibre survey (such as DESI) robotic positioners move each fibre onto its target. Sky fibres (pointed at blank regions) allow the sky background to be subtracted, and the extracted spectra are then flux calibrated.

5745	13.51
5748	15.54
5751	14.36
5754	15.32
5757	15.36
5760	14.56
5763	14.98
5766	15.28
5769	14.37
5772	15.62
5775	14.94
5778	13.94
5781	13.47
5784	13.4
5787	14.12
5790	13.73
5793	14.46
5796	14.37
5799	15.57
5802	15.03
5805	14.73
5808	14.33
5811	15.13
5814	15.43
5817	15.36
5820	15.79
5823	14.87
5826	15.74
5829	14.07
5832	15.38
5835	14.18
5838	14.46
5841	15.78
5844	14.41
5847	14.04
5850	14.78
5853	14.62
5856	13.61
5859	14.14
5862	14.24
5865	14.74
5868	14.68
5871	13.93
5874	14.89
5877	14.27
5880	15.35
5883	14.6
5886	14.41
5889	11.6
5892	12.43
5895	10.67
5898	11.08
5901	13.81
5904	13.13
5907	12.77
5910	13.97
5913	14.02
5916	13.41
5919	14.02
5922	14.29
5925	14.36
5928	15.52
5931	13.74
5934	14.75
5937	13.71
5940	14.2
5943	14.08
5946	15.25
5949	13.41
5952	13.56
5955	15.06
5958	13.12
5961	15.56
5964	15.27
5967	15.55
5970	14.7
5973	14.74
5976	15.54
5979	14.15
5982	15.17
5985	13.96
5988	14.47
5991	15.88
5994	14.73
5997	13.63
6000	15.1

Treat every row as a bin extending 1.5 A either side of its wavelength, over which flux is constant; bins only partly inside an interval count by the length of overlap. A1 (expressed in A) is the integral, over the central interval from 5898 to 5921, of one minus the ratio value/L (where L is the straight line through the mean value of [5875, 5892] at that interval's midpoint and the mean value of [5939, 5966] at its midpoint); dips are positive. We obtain 1.1 A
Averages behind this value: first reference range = 13.9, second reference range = 14.4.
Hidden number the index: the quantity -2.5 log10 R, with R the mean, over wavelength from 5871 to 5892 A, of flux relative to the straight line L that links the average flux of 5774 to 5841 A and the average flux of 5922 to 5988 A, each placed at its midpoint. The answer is 0.04 mag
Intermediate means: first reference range 14.7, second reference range 14.5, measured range 14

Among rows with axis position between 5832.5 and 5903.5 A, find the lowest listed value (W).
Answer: 10.67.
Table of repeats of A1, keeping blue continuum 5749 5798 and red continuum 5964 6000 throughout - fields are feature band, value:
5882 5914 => 3.9 A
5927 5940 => 0.3 A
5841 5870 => 0.4 A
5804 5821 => -0.6 A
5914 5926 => 0.6 A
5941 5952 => 0.5 A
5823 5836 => -0.2 A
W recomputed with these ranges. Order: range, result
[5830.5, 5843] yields 14.18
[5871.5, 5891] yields 11.6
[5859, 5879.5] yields 13.93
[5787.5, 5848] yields 13.73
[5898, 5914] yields 11.08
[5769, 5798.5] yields 13.4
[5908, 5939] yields 13.41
